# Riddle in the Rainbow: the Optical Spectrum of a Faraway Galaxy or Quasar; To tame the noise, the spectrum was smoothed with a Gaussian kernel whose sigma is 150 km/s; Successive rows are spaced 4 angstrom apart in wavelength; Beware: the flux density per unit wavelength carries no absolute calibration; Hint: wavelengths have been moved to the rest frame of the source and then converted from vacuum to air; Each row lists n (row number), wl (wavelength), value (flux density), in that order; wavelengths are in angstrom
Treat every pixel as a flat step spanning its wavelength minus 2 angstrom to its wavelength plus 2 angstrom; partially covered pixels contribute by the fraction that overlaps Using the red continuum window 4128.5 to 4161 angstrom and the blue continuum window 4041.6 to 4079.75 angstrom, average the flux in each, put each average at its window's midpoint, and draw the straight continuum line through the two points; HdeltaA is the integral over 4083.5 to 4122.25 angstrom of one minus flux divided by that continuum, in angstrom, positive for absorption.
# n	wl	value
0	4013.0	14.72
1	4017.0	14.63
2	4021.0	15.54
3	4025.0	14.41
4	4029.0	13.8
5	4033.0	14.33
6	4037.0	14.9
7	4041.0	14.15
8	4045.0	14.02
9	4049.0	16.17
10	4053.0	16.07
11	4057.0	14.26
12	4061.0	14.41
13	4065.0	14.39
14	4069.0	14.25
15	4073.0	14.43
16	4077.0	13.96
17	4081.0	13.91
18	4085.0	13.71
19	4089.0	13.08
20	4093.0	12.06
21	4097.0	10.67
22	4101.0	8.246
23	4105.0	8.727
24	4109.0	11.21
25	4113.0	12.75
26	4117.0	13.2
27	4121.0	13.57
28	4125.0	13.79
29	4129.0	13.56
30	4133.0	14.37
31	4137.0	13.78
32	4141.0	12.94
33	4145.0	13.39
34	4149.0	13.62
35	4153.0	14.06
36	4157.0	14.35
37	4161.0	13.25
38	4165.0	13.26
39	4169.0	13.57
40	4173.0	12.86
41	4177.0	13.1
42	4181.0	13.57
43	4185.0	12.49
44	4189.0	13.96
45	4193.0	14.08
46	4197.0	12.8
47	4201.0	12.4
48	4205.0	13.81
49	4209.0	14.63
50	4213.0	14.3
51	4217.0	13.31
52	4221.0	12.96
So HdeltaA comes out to 6.9 angstrom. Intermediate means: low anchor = 14.6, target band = 11.7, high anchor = 13.7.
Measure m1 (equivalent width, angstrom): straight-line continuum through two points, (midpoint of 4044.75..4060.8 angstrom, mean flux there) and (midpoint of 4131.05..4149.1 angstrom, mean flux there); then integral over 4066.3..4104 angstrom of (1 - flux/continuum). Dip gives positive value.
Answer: 5.14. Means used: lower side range 15.2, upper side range 13.6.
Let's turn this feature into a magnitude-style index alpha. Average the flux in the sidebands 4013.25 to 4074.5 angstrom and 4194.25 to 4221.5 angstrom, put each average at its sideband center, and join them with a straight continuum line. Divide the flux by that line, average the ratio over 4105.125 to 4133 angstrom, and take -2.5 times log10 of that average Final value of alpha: 0.10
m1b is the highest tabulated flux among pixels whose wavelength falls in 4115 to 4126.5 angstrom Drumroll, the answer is 13.79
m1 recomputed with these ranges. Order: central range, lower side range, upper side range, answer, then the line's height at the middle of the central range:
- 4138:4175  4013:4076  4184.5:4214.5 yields 1.1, 13.9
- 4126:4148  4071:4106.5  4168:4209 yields -1.6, 12.7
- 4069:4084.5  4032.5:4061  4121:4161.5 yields 0.4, 14.5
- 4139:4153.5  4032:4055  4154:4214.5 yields 0.5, 13.9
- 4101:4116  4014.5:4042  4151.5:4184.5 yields 3.5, 13.9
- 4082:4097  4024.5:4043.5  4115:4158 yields 1.3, 14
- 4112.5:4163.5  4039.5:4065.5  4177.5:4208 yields 1.1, 13.9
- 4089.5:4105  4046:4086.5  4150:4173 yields 4.2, 14.3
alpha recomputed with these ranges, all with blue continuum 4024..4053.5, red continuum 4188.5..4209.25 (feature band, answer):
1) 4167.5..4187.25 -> 0.04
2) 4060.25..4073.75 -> 0.01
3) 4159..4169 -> 0.04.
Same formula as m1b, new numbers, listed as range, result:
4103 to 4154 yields 14.37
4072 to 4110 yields 14.43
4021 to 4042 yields 15.54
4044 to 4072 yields 16.17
